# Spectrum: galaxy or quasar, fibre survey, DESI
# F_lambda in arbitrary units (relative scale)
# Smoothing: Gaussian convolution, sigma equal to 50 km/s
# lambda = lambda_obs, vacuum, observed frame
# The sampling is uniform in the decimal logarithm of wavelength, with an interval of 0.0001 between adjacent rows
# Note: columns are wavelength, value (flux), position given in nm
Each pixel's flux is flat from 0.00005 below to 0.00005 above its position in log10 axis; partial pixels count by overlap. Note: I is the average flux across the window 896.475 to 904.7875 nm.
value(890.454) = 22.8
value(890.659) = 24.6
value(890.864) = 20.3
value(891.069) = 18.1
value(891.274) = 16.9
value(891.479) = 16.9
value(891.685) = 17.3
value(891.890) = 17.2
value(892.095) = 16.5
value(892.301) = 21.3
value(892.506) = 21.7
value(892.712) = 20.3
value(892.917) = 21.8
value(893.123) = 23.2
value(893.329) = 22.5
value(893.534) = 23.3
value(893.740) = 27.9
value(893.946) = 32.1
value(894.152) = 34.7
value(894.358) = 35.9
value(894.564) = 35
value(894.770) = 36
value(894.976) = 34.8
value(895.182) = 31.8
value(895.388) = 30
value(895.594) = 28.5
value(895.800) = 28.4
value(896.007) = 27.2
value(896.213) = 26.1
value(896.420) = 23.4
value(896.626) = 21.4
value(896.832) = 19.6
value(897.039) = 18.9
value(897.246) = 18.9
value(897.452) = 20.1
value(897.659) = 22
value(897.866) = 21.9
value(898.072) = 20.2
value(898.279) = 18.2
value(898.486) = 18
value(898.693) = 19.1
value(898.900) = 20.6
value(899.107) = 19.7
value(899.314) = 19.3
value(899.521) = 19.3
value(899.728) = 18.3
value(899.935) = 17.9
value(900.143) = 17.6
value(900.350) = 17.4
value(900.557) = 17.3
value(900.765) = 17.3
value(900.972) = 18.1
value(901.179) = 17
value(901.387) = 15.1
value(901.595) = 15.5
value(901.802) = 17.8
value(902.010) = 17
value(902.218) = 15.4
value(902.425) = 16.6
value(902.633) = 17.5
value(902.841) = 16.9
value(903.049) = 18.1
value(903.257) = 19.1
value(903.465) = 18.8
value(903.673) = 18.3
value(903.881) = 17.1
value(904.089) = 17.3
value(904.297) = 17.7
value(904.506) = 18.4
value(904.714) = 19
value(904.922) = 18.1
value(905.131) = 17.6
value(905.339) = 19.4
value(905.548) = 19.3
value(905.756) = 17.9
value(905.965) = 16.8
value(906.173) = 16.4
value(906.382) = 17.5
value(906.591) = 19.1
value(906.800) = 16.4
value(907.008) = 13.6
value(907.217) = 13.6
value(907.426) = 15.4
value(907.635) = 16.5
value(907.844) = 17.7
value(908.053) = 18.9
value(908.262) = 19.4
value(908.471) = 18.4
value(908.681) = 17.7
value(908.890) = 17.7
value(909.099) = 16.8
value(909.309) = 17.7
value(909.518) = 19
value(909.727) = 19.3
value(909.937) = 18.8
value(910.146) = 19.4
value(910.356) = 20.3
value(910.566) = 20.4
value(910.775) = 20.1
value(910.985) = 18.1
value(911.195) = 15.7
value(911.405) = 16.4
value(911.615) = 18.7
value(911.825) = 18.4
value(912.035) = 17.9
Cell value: 18.4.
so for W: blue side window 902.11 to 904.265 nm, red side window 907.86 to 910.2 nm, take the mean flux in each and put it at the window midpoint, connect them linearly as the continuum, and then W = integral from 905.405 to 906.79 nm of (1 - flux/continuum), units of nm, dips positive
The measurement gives 0.01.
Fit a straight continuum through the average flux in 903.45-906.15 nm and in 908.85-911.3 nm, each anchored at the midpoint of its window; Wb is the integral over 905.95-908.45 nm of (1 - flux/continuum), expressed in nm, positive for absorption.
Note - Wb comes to 0.204 nm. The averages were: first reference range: 18.1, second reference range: 18.6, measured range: 16.8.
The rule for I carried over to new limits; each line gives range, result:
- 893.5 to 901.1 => 23.6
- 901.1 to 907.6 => 17.2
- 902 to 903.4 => 17.3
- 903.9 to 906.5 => 17.9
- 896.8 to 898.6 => 19.8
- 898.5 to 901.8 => 18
